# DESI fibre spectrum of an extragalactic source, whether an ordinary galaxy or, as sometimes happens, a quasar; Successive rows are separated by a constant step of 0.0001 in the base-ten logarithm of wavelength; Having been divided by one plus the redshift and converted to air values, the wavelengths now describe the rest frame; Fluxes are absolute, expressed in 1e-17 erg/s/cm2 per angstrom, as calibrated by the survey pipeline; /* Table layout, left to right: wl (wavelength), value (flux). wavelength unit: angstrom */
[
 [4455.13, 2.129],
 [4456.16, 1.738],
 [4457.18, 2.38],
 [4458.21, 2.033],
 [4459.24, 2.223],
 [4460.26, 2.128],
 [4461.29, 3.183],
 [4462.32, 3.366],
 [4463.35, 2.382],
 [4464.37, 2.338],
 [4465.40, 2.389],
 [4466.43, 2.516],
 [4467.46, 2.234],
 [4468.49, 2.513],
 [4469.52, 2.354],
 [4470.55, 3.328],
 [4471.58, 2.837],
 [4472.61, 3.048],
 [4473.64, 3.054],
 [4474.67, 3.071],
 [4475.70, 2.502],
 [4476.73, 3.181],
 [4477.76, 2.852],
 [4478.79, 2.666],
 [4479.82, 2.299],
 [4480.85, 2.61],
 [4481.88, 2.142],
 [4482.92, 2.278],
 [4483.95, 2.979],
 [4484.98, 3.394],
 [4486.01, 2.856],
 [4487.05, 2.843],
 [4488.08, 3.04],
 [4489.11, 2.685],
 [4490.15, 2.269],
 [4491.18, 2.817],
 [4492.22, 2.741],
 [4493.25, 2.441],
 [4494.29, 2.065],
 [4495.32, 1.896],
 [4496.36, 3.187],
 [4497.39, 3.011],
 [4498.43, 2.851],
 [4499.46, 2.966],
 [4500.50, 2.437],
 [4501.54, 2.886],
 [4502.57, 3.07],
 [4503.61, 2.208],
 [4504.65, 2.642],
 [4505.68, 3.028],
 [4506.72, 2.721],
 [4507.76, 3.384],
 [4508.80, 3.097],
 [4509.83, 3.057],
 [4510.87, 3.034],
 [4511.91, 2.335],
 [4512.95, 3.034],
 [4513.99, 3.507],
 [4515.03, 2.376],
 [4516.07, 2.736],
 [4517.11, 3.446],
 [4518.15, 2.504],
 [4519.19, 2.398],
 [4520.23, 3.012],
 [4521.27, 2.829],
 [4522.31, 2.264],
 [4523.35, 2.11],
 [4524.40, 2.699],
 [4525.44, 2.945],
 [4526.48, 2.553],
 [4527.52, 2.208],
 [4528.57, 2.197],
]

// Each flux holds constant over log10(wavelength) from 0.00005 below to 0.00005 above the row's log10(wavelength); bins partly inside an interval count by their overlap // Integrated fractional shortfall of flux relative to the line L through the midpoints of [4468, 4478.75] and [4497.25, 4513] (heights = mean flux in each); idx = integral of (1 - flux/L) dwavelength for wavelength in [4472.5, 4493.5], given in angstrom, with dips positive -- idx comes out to 0.8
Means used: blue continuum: 2.87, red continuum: 2.85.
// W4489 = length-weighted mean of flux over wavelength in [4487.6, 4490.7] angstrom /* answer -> 2.66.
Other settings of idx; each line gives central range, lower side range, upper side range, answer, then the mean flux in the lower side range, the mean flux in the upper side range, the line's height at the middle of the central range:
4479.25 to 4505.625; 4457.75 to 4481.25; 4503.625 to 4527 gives 0.53 angstrom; 2.66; 2.79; 2.73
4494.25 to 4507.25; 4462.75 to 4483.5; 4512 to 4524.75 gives -0.10 angstrom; 2.63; 2.73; 2.69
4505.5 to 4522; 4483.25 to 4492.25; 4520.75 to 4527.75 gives -1.74 angstrom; 2.84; 2.53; 2.62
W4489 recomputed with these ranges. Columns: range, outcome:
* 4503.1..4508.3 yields 2.8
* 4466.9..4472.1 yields 2.65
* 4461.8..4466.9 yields 2.6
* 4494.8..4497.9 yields 2.7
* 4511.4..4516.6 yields 2.8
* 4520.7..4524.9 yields 2.48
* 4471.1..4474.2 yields 2.98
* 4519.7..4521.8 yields 2.92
